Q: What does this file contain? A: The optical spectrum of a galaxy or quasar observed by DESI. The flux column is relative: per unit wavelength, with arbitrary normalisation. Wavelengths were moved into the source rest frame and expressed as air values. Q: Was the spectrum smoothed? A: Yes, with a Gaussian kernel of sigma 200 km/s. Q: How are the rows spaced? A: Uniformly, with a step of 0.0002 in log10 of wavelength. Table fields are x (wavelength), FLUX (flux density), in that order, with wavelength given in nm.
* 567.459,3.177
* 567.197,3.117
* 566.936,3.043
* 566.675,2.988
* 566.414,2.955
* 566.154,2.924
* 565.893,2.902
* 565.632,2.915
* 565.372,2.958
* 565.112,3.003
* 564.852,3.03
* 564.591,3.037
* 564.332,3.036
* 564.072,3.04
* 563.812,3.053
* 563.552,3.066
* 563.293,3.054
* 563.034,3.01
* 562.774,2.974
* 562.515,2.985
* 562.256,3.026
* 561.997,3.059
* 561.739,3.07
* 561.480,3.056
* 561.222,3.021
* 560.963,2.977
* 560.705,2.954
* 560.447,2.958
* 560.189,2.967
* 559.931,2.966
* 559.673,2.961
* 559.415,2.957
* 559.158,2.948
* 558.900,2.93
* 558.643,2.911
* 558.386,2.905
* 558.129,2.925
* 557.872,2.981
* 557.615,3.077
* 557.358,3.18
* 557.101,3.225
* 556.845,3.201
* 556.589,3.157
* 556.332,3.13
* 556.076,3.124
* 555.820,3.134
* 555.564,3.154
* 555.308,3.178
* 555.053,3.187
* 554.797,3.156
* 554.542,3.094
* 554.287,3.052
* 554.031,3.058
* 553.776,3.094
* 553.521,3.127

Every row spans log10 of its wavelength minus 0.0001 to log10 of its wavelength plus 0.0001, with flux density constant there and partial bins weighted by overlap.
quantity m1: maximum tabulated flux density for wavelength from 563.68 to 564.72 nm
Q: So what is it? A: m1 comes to 3.053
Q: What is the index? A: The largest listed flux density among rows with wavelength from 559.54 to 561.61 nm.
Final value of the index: 3.056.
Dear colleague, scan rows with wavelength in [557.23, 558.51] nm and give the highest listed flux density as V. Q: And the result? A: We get 3.18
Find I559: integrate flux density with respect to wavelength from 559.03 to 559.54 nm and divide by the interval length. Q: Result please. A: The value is 2.96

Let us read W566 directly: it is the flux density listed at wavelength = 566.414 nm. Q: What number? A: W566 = 2.955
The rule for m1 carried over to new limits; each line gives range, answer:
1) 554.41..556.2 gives 3.187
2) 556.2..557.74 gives 3.225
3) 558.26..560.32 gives 2.967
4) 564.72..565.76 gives 3.03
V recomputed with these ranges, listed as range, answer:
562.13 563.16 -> 3.026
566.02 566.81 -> 2.988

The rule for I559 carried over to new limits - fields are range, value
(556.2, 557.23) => 3.18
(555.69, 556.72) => 3.14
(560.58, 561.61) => 3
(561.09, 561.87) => 3.05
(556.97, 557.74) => 3.16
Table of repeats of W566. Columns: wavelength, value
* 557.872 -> 2.981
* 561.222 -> 3.021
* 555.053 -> 3.187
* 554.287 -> 3.052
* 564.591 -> 3.037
